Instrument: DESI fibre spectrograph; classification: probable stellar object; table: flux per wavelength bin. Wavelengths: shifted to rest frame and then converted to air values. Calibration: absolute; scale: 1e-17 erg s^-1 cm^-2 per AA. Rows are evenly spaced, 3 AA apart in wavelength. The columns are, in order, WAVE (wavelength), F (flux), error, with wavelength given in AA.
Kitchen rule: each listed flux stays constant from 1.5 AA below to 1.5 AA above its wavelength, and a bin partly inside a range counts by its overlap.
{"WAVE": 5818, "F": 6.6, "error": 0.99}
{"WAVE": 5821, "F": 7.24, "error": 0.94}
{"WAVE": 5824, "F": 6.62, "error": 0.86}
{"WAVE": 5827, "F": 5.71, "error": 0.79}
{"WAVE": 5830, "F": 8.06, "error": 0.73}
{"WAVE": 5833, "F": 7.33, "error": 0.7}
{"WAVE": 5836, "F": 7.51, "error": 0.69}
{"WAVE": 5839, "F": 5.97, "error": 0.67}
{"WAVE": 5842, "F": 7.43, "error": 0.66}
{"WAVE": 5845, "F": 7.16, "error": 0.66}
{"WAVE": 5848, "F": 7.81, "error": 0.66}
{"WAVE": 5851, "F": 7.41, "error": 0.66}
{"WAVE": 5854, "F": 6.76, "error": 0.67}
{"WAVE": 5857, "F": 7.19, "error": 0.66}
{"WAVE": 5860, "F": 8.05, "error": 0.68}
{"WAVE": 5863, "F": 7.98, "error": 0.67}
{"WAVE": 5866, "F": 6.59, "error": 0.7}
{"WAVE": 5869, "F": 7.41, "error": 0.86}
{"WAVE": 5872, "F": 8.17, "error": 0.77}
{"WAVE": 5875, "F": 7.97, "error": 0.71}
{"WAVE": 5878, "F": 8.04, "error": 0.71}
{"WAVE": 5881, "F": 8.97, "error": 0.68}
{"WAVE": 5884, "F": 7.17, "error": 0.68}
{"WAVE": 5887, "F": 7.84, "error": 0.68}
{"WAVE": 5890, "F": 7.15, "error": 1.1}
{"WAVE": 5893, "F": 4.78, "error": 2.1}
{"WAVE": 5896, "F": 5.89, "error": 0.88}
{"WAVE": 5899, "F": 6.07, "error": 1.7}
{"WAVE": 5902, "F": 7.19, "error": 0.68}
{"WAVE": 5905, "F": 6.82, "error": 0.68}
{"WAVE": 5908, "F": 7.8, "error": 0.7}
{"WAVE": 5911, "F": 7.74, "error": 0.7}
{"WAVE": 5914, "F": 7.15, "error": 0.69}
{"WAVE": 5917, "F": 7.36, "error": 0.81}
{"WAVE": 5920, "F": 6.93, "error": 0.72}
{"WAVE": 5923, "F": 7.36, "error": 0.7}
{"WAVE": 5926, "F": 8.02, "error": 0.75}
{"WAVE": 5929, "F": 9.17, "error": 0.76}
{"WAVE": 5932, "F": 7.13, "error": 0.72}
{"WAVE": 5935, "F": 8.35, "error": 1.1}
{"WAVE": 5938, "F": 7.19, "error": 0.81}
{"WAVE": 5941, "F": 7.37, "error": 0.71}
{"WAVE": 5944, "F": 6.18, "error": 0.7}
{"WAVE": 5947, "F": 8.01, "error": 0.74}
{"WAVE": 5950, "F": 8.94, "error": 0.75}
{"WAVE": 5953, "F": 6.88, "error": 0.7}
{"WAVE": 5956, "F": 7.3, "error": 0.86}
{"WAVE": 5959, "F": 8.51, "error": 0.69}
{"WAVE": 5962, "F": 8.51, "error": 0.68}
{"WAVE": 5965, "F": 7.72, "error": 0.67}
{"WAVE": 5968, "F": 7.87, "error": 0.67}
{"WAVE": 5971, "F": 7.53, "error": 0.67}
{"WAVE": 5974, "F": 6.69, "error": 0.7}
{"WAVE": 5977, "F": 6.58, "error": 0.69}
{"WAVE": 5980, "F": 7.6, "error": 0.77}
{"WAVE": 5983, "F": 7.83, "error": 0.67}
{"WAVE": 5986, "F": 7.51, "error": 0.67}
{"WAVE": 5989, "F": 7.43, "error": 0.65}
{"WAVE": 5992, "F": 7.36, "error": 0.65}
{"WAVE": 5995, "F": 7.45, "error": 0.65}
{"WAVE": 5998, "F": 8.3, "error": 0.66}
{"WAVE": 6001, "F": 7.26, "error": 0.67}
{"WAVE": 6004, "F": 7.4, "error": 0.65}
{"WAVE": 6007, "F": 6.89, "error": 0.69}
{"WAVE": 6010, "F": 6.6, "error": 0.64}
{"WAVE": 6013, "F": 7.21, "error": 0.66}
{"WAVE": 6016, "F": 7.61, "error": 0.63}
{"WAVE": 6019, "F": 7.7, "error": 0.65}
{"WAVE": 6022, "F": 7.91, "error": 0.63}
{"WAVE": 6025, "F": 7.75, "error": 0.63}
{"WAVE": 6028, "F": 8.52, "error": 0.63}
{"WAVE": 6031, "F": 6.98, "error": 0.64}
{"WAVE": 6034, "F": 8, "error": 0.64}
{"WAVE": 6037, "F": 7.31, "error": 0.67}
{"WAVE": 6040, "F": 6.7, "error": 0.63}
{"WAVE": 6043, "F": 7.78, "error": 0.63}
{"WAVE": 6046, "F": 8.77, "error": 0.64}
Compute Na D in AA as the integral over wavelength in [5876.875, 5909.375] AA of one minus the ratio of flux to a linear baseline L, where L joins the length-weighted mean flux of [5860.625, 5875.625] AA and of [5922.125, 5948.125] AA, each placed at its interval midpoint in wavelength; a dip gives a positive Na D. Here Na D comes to 2.5 AA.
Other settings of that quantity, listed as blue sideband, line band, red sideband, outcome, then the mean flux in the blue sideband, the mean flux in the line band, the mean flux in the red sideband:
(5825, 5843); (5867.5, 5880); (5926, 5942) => -1.03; 6.98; 7.94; 7.87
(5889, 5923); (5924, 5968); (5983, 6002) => -3.86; 6.83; 7.8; 7.58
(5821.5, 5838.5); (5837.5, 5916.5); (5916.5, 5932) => 1.12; 6.99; 7.25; 7.73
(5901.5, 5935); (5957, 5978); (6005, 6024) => -0.57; 7.56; 7.65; 7.33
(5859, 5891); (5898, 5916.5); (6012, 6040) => 1.35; 7.76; 7.17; 7.62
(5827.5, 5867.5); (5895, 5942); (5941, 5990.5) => 0.58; 7.29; 7.36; 7.56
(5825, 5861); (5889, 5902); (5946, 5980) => 2.34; 7.18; 6.07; 7.68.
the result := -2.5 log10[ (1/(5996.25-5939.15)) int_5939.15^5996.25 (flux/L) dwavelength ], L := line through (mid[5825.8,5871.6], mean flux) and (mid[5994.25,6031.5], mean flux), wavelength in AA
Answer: -0.01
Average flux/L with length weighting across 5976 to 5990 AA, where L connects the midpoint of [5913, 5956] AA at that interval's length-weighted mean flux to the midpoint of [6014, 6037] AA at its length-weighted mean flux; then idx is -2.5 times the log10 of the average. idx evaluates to 0.03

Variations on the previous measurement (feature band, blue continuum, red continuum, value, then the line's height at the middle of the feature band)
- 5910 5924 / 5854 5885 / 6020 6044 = 0.06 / 7.69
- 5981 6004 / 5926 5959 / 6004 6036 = 0.00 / 7.58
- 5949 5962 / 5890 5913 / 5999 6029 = -0.13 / 7.05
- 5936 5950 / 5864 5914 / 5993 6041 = -0.01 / 7.34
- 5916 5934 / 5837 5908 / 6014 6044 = -0.05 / 7.36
